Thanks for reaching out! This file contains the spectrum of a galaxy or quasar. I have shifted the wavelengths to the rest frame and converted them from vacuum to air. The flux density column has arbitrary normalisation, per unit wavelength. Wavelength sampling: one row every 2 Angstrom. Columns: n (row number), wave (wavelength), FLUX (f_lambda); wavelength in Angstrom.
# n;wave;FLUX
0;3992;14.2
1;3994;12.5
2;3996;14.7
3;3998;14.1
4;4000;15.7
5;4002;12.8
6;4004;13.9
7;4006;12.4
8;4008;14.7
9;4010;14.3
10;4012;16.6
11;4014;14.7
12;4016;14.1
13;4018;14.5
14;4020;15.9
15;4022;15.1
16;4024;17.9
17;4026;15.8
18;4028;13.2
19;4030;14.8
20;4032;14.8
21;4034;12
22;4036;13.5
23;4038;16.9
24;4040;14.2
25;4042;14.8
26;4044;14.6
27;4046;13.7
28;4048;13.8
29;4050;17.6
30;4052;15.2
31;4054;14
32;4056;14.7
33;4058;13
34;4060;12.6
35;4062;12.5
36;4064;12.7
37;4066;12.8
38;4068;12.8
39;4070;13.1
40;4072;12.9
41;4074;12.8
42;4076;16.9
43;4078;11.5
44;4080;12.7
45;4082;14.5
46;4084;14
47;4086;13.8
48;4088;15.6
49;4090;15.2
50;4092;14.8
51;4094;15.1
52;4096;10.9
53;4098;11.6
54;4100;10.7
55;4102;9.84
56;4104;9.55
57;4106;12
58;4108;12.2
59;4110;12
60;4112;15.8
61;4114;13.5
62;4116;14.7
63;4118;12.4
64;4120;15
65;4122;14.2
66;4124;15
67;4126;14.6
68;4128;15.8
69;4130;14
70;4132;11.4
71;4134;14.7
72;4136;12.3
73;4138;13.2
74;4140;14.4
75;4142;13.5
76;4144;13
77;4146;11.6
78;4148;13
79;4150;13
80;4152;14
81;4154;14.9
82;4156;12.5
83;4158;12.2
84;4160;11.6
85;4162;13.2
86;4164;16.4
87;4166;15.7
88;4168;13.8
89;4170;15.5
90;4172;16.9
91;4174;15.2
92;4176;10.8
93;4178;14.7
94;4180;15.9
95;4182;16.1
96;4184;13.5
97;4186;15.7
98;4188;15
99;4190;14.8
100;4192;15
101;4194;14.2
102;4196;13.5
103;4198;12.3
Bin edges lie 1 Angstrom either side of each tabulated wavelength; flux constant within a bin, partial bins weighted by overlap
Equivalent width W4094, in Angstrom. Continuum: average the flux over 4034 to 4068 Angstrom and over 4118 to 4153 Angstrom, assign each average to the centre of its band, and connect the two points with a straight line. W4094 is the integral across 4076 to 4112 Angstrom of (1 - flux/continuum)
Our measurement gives 2.5 Angstrom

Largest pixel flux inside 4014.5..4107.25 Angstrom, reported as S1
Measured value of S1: 17.9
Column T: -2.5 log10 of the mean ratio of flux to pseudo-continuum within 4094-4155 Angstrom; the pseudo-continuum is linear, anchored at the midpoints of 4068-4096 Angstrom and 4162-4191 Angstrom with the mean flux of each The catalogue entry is 0.10 mag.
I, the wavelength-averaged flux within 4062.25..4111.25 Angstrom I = 12.9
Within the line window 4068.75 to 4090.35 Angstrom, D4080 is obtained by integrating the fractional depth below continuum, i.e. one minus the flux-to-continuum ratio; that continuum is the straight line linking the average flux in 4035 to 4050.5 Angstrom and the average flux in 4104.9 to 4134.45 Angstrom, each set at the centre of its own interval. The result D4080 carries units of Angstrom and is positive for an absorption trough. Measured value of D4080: 0.7 Angstrom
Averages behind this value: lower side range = 14.8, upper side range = 13.8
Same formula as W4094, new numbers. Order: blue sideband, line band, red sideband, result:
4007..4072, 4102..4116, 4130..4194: 1.7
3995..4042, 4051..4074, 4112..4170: 1.7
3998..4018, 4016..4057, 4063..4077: -2.7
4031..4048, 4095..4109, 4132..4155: 2.8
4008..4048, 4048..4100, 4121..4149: 2.2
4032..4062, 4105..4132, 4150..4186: 0.8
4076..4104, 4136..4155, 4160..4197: 1.0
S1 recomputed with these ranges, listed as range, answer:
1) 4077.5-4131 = 15.8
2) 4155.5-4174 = 16.9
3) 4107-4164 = 16.4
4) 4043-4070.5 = 17.6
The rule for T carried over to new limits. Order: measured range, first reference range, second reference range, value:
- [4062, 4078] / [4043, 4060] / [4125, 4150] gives 0.08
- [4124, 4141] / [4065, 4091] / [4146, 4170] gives -0.01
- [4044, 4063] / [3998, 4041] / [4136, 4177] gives 0.02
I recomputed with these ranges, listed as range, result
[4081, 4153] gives 13.4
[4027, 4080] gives 13.9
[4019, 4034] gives 15.1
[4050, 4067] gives 13.7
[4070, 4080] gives 13.4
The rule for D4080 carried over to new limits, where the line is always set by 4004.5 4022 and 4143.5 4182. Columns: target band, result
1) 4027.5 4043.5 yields 0.3 Angstrom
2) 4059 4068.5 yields 1.1 Angstrom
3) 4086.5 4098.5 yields 0.3 Angstrom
